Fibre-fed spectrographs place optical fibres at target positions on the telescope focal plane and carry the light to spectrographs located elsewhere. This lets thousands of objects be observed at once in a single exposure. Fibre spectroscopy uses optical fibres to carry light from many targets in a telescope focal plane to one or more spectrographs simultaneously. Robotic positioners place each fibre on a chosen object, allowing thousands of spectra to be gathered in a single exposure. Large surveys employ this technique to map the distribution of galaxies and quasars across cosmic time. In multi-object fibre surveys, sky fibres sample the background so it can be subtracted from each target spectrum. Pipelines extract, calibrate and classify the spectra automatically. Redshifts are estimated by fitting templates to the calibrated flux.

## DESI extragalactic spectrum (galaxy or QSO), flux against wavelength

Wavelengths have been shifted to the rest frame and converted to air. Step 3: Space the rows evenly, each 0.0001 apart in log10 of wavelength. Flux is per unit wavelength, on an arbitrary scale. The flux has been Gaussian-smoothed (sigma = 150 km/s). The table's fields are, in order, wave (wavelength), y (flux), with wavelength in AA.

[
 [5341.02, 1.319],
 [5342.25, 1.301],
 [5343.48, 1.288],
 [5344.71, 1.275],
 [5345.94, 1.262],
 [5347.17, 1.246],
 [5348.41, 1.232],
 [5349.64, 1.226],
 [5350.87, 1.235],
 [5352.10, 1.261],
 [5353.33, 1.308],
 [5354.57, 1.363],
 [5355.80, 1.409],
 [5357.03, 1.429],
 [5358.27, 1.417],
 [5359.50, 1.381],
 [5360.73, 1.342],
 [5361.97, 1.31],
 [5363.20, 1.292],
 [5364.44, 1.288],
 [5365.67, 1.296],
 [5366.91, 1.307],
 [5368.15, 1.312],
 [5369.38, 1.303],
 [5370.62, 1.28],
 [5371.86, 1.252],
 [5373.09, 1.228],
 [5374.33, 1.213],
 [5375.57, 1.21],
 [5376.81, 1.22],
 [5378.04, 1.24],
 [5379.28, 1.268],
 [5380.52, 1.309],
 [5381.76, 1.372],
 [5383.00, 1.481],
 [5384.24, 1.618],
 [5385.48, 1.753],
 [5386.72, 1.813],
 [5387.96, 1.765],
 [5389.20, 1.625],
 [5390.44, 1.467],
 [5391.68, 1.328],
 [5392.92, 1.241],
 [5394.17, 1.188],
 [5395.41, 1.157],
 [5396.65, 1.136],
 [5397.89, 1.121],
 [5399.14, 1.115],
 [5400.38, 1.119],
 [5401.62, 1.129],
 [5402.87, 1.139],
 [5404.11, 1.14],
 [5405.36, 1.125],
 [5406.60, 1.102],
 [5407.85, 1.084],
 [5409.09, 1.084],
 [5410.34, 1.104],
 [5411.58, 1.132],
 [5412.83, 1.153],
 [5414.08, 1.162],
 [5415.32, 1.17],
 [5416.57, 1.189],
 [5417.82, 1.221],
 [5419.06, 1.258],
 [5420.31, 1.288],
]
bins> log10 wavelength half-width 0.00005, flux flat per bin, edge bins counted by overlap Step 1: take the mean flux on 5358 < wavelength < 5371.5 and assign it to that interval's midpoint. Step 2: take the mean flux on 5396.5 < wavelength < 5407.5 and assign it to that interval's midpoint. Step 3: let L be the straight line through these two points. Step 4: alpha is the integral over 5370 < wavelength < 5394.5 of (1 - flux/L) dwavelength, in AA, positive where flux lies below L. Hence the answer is -3.5 AA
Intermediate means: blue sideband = 1.32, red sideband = 1.12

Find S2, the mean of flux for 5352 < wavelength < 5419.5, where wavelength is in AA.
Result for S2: 1.29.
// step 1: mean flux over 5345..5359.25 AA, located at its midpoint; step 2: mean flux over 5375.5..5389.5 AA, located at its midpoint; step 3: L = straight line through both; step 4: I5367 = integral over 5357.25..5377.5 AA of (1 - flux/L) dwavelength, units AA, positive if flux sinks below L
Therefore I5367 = 1.4 AA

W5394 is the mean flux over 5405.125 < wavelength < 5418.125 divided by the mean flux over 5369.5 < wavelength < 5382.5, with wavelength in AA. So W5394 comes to 0.9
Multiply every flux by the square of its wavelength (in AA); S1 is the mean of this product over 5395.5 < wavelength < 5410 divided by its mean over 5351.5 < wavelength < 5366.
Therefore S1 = 0.85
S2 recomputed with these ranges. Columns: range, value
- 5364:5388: 1.37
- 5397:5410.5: 1.12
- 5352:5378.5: 1.3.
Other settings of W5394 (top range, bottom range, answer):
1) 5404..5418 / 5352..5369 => 0.85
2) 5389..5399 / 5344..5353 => 1.01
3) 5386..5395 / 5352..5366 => 1.10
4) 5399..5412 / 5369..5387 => 0.82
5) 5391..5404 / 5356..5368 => 0.87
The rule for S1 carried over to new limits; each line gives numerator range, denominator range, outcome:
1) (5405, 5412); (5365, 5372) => 0.87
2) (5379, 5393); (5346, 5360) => 1.17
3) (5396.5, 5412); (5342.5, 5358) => 0.88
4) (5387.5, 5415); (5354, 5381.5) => 0.94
